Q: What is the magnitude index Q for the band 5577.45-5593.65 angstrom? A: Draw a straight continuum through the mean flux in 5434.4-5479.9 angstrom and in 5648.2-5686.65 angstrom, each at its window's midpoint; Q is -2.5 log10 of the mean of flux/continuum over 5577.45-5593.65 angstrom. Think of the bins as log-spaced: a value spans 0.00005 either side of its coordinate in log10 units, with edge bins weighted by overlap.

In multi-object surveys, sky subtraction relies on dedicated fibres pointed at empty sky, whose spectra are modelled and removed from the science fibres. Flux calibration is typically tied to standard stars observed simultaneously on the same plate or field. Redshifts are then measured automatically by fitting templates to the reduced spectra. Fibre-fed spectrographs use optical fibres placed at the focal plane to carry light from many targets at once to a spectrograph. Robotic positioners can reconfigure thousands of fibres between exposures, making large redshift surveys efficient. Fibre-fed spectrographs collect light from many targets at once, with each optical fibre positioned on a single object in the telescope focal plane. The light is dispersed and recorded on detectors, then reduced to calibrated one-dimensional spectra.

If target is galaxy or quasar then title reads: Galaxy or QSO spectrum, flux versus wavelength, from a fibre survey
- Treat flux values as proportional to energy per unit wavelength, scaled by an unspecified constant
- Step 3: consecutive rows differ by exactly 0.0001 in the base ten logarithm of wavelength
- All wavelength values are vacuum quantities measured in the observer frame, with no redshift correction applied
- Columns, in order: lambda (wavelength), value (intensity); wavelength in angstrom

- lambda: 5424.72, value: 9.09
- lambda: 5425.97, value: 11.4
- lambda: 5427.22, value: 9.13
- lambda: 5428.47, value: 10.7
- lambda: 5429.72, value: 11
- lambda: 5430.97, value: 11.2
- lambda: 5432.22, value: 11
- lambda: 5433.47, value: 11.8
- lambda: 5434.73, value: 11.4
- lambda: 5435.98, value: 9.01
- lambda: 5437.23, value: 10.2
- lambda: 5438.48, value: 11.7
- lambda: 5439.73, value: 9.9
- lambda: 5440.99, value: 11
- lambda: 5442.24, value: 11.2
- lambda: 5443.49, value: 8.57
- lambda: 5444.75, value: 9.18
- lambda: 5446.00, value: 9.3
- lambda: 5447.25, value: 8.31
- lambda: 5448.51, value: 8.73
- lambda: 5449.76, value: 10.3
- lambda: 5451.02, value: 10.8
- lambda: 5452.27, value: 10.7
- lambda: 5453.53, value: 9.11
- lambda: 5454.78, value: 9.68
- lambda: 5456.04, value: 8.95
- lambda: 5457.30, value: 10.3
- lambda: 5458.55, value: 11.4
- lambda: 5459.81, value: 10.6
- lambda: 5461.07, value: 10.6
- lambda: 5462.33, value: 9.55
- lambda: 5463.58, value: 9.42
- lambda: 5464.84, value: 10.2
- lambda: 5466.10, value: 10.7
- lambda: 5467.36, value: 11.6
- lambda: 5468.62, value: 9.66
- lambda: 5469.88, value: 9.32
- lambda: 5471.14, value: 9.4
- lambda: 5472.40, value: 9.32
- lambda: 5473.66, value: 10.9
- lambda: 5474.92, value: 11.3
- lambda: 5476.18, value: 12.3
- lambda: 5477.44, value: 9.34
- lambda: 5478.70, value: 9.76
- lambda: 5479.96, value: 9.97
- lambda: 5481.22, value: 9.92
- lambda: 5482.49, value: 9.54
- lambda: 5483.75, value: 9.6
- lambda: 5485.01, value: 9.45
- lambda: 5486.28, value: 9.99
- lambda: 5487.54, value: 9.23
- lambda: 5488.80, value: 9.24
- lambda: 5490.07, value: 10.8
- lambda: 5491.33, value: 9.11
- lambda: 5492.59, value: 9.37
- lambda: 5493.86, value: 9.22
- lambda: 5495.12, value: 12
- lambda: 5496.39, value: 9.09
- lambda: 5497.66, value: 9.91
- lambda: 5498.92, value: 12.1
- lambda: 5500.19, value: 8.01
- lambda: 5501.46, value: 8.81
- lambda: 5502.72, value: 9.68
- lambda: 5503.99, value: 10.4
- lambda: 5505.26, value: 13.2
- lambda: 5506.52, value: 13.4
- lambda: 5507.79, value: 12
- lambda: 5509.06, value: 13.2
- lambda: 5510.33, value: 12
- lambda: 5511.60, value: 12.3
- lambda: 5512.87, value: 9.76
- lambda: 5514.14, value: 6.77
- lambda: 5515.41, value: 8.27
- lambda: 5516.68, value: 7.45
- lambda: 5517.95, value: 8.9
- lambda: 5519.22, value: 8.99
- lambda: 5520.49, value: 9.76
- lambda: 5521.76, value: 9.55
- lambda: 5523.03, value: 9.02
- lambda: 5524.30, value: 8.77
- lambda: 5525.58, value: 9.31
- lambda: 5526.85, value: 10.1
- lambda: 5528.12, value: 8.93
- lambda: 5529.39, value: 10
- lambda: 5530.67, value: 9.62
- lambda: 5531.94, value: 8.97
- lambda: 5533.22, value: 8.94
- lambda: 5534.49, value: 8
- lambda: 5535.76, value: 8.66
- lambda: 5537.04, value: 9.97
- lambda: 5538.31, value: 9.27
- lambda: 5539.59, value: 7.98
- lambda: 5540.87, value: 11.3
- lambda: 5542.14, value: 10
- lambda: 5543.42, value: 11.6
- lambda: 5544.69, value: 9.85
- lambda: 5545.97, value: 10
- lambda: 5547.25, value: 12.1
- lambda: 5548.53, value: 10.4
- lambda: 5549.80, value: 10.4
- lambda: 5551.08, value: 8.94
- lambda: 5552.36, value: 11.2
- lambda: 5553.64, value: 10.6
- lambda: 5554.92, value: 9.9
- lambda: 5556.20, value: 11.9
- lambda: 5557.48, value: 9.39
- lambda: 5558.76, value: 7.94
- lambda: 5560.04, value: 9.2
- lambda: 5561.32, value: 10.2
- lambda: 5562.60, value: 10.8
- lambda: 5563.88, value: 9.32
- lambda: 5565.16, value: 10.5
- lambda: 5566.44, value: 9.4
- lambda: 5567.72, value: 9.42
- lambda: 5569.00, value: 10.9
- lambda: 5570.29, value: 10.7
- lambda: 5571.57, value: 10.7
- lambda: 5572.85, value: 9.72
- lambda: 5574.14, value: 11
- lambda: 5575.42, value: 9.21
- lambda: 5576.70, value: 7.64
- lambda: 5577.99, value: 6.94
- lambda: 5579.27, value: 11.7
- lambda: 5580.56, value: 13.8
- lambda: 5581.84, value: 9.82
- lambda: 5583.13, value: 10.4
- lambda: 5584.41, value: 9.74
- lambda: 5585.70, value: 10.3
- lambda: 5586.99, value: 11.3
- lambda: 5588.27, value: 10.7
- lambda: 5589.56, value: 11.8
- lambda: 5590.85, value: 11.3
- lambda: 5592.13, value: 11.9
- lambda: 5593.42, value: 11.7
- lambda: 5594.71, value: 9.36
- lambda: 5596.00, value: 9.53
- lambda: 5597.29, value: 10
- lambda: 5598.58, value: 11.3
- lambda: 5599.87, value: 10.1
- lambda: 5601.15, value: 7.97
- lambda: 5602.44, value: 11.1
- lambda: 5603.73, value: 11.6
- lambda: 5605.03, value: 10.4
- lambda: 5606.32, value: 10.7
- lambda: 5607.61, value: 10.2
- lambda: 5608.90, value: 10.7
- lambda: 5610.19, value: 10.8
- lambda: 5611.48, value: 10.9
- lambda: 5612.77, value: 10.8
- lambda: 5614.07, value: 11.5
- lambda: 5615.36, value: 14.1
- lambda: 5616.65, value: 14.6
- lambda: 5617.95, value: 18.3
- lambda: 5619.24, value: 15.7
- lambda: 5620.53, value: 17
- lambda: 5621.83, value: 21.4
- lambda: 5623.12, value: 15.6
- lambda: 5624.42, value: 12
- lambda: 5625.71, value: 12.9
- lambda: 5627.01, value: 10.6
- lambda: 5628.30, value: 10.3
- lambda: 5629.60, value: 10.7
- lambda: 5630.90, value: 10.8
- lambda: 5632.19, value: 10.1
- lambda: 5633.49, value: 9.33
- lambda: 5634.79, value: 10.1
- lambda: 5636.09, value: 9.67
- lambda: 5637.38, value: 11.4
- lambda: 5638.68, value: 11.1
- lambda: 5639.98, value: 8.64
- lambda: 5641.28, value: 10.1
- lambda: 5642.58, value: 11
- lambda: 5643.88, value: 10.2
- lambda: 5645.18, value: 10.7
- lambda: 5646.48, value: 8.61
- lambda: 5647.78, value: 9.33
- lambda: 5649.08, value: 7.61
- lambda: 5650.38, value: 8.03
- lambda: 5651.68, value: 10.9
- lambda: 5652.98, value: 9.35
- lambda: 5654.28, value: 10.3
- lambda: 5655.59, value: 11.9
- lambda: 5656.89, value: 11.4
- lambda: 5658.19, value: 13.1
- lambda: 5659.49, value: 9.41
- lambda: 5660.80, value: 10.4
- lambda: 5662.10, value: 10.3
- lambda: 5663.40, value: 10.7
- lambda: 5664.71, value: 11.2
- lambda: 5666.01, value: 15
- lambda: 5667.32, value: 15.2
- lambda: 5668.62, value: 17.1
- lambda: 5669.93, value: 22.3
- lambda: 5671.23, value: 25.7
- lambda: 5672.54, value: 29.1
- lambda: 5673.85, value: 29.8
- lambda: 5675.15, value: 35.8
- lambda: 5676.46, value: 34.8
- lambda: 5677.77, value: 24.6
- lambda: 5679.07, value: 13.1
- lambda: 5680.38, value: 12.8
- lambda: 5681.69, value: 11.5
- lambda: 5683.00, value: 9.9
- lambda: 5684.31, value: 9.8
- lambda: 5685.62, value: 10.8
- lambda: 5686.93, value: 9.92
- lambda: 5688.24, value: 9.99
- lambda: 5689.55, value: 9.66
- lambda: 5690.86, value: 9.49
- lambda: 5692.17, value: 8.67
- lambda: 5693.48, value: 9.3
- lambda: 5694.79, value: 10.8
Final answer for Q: 0.23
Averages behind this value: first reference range 10.1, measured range 10.9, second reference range 15.5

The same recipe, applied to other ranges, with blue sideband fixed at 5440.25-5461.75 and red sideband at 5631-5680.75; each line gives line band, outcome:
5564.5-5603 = 0.22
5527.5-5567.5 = 0.21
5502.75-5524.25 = 0.10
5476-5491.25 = 0.08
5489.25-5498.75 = 0.08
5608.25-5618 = 0.08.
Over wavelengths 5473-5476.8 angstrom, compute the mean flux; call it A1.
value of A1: 11.5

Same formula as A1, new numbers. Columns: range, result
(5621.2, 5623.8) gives 18.4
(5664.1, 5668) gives 13.9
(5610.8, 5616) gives 11.8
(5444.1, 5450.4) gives 9.16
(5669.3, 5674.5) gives 26.8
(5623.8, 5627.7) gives 11.8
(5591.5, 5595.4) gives 11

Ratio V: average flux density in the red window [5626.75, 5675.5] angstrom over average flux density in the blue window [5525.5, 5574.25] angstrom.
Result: 1.3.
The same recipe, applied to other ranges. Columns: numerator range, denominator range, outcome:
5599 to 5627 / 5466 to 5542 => 1.29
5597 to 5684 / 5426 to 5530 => 1.32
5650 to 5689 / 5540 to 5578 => 1.54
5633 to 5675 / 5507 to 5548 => 1.34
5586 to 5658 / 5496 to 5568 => 1.14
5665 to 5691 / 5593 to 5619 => 1.58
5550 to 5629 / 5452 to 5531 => 1.11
